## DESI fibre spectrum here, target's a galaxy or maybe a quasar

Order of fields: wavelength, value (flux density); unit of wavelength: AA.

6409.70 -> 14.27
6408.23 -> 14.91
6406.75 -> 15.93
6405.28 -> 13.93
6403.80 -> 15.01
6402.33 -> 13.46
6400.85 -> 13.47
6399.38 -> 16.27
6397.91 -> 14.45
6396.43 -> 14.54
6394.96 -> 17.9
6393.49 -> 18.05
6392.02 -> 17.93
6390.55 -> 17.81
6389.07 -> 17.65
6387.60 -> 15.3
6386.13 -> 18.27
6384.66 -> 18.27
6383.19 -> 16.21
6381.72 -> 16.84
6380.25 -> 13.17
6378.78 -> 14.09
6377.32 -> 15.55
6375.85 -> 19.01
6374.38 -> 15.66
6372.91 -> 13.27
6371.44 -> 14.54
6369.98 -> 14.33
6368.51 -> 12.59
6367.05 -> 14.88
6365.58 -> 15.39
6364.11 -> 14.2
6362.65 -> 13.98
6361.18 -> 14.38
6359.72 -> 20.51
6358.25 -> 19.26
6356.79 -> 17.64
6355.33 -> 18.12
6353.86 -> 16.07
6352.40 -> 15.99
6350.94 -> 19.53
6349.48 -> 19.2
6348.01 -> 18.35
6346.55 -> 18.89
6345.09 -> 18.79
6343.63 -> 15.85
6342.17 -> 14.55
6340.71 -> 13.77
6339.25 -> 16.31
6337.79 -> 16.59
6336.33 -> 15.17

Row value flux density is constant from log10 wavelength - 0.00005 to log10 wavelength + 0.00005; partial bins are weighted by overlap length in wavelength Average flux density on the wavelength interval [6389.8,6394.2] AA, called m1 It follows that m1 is 17.9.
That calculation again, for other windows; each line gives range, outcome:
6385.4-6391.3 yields 17.2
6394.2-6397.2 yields 16.2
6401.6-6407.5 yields 14.6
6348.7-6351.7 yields 19.3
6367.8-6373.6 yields 13.7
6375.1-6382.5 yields 15.7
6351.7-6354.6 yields 16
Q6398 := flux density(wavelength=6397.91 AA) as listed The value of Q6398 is 14.45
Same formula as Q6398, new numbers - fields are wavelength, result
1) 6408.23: 14.91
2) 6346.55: 18.89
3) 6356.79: 17.64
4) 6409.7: 14.27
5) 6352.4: 15.99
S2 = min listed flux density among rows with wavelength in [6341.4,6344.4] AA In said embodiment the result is 14.55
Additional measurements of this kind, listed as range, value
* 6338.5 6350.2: 13.77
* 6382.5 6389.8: 15.3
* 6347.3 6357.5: 15.99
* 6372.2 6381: 13.17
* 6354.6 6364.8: 13.98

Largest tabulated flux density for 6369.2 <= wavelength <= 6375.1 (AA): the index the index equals 15.66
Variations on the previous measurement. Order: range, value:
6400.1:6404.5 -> 15.01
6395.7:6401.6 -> 16.27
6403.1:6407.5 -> 15.93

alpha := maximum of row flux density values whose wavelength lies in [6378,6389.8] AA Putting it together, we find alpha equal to 18.27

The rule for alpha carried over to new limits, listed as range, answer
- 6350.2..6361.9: 20.51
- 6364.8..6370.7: 15.39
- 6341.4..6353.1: 19.53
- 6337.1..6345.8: 18.79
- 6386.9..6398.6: 18.05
